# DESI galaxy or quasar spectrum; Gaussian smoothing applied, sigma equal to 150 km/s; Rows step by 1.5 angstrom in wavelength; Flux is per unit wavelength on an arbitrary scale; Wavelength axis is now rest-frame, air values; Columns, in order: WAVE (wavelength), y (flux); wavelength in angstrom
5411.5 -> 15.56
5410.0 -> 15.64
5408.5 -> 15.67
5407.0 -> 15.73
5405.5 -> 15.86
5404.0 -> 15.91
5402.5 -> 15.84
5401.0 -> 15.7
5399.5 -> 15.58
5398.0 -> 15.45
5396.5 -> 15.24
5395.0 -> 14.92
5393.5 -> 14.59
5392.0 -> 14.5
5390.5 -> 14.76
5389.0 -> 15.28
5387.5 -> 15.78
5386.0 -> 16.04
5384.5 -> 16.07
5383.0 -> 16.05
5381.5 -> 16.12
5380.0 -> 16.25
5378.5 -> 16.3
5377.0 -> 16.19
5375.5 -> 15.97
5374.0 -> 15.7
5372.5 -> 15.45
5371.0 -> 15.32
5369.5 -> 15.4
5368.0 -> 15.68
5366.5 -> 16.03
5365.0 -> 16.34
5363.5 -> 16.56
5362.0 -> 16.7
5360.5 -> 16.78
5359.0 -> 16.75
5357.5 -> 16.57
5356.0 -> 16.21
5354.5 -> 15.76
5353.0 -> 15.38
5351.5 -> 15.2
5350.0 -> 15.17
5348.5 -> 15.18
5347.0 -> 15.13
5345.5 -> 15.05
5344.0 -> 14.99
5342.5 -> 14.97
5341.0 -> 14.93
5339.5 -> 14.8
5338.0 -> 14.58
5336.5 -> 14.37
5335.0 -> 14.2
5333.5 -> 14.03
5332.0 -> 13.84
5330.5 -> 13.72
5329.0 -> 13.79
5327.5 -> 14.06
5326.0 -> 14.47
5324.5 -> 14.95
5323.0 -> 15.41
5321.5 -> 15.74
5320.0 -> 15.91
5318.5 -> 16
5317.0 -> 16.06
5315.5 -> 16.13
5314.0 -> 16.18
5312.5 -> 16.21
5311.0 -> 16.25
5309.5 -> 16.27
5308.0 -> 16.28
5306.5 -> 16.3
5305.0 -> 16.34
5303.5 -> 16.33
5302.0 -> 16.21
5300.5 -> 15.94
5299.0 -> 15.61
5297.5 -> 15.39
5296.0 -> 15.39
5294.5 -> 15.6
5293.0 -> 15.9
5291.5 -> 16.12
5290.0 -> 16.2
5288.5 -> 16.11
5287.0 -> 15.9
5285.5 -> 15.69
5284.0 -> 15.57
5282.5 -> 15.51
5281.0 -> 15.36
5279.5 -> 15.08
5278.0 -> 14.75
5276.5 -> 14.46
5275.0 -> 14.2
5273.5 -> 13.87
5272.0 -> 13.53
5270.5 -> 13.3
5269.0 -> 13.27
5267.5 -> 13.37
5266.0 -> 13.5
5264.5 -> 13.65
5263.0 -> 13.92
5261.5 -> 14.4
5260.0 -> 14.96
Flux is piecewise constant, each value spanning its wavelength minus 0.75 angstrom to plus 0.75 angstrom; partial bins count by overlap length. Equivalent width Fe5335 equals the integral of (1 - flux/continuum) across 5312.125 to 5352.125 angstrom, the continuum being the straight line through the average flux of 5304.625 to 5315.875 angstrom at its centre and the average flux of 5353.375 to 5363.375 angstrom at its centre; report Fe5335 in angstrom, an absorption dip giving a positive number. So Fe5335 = 3.3 angstrom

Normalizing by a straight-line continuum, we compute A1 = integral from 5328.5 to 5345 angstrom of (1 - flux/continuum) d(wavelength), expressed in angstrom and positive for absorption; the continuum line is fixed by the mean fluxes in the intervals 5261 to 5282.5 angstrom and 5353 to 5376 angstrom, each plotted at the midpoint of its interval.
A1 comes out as 1.1 angstrom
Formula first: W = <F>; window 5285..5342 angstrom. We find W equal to 15.4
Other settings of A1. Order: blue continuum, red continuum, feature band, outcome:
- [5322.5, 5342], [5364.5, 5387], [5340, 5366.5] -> -1.1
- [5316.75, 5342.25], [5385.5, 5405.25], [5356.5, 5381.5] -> -1.7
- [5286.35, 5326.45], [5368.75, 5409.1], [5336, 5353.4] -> 0.9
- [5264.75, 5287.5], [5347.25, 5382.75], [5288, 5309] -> -1.6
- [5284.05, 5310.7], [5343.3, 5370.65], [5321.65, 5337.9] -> 1.6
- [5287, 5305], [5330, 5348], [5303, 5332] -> -0.6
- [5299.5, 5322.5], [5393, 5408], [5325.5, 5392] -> 1.6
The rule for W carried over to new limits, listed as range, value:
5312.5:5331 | 15.3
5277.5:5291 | 15.6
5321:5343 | 14.5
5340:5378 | 15.7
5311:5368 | 15.4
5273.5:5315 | 15.7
